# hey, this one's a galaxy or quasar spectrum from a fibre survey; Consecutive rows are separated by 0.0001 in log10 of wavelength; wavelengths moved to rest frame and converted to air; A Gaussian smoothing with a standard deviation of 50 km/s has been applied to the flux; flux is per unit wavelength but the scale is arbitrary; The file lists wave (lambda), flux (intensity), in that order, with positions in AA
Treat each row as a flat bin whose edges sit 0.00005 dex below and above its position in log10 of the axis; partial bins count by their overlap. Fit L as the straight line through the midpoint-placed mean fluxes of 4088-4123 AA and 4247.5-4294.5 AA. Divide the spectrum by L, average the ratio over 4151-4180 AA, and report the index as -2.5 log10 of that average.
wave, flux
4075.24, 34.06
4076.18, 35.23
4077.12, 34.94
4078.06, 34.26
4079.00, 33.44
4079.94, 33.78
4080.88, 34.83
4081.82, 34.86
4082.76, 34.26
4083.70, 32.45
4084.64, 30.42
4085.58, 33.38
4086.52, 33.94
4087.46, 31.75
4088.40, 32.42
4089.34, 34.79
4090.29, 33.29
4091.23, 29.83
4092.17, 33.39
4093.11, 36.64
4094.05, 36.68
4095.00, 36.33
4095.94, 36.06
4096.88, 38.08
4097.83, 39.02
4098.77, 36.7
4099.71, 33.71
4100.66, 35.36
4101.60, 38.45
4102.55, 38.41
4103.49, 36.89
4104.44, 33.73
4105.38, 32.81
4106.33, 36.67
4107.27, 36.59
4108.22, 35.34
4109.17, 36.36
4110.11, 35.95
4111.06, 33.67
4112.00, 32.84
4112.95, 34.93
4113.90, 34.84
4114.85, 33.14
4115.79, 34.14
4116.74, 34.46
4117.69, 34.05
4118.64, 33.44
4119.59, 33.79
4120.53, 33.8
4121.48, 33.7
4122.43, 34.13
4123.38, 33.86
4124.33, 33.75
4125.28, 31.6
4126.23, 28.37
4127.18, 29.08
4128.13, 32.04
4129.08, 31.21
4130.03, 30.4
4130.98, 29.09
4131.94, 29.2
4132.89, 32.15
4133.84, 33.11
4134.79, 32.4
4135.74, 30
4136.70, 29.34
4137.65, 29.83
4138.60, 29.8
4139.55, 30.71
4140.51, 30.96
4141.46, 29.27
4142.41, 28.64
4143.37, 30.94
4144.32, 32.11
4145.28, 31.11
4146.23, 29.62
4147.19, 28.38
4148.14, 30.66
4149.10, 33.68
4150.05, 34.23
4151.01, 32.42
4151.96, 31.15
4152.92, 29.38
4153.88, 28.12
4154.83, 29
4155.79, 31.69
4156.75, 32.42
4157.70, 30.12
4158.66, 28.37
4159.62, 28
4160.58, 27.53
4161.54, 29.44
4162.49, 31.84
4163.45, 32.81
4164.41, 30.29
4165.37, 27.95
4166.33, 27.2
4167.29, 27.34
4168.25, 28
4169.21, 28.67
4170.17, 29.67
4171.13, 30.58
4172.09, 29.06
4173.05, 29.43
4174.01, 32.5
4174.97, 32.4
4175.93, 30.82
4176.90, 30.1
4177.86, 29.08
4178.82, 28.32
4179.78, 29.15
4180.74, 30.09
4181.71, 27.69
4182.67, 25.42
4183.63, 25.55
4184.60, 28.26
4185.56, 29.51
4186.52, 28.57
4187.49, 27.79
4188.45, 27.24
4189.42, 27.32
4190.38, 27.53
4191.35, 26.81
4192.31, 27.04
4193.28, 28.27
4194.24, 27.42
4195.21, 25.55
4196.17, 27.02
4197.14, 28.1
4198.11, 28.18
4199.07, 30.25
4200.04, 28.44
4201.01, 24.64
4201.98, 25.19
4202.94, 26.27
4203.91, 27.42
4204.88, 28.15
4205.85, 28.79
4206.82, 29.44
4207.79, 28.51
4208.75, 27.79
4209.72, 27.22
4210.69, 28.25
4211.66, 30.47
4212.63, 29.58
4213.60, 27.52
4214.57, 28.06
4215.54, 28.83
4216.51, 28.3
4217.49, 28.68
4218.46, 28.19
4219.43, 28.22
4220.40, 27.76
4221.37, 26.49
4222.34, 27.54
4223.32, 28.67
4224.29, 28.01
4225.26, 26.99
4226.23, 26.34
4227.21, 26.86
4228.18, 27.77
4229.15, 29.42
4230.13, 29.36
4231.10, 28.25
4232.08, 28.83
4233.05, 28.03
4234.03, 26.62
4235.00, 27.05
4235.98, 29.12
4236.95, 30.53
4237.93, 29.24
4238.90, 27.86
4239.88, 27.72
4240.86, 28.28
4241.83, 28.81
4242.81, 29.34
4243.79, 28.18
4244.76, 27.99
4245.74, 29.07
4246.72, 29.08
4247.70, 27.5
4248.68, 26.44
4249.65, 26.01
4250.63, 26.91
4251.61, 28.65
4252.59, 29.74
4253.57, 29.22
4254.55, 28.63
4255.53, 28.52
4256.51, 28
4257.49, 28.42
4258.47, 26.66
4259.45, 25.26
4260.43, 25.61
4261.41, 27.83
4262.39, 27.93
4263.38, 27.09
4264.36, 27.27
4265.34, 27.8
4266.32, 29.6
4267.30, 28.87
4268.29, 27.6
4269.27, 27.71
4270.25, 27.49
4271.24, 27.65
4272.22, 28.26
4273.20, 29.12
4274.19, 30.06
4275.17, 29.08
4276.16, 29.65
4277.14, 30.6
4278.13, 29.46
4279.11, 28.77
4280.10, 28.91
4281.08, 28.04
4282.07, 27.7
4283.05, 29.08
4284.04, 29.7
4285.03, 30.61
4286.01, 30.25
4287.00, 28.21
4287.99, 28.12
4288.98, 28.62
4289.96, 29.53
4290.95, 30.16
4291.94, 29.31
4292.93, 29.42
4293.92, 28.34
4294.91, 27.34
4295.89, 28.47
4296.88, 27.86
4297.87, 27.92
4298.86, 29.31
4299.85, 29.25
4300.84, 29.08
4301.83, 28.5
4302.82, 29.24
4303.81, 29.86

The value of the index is 0.10 mag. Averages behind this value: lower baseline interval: 35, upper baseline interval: 28.4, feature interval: 29.7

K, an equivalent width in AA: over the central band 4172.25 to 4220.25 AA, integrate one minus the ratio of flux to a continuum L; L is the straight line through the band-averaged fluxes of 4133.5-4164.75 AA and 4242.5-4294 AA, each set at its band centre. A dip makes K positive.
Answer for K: 2.36 AA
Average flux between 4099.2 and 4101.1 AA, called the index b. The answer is 34.5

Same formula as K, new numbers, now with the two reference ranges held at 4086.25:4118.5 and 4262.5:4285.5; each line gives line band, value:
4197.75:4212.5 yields 1.5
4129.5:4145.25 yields 1.5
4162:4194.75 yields 3.5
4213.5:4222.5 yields 0.8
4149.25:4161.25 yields 1.0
